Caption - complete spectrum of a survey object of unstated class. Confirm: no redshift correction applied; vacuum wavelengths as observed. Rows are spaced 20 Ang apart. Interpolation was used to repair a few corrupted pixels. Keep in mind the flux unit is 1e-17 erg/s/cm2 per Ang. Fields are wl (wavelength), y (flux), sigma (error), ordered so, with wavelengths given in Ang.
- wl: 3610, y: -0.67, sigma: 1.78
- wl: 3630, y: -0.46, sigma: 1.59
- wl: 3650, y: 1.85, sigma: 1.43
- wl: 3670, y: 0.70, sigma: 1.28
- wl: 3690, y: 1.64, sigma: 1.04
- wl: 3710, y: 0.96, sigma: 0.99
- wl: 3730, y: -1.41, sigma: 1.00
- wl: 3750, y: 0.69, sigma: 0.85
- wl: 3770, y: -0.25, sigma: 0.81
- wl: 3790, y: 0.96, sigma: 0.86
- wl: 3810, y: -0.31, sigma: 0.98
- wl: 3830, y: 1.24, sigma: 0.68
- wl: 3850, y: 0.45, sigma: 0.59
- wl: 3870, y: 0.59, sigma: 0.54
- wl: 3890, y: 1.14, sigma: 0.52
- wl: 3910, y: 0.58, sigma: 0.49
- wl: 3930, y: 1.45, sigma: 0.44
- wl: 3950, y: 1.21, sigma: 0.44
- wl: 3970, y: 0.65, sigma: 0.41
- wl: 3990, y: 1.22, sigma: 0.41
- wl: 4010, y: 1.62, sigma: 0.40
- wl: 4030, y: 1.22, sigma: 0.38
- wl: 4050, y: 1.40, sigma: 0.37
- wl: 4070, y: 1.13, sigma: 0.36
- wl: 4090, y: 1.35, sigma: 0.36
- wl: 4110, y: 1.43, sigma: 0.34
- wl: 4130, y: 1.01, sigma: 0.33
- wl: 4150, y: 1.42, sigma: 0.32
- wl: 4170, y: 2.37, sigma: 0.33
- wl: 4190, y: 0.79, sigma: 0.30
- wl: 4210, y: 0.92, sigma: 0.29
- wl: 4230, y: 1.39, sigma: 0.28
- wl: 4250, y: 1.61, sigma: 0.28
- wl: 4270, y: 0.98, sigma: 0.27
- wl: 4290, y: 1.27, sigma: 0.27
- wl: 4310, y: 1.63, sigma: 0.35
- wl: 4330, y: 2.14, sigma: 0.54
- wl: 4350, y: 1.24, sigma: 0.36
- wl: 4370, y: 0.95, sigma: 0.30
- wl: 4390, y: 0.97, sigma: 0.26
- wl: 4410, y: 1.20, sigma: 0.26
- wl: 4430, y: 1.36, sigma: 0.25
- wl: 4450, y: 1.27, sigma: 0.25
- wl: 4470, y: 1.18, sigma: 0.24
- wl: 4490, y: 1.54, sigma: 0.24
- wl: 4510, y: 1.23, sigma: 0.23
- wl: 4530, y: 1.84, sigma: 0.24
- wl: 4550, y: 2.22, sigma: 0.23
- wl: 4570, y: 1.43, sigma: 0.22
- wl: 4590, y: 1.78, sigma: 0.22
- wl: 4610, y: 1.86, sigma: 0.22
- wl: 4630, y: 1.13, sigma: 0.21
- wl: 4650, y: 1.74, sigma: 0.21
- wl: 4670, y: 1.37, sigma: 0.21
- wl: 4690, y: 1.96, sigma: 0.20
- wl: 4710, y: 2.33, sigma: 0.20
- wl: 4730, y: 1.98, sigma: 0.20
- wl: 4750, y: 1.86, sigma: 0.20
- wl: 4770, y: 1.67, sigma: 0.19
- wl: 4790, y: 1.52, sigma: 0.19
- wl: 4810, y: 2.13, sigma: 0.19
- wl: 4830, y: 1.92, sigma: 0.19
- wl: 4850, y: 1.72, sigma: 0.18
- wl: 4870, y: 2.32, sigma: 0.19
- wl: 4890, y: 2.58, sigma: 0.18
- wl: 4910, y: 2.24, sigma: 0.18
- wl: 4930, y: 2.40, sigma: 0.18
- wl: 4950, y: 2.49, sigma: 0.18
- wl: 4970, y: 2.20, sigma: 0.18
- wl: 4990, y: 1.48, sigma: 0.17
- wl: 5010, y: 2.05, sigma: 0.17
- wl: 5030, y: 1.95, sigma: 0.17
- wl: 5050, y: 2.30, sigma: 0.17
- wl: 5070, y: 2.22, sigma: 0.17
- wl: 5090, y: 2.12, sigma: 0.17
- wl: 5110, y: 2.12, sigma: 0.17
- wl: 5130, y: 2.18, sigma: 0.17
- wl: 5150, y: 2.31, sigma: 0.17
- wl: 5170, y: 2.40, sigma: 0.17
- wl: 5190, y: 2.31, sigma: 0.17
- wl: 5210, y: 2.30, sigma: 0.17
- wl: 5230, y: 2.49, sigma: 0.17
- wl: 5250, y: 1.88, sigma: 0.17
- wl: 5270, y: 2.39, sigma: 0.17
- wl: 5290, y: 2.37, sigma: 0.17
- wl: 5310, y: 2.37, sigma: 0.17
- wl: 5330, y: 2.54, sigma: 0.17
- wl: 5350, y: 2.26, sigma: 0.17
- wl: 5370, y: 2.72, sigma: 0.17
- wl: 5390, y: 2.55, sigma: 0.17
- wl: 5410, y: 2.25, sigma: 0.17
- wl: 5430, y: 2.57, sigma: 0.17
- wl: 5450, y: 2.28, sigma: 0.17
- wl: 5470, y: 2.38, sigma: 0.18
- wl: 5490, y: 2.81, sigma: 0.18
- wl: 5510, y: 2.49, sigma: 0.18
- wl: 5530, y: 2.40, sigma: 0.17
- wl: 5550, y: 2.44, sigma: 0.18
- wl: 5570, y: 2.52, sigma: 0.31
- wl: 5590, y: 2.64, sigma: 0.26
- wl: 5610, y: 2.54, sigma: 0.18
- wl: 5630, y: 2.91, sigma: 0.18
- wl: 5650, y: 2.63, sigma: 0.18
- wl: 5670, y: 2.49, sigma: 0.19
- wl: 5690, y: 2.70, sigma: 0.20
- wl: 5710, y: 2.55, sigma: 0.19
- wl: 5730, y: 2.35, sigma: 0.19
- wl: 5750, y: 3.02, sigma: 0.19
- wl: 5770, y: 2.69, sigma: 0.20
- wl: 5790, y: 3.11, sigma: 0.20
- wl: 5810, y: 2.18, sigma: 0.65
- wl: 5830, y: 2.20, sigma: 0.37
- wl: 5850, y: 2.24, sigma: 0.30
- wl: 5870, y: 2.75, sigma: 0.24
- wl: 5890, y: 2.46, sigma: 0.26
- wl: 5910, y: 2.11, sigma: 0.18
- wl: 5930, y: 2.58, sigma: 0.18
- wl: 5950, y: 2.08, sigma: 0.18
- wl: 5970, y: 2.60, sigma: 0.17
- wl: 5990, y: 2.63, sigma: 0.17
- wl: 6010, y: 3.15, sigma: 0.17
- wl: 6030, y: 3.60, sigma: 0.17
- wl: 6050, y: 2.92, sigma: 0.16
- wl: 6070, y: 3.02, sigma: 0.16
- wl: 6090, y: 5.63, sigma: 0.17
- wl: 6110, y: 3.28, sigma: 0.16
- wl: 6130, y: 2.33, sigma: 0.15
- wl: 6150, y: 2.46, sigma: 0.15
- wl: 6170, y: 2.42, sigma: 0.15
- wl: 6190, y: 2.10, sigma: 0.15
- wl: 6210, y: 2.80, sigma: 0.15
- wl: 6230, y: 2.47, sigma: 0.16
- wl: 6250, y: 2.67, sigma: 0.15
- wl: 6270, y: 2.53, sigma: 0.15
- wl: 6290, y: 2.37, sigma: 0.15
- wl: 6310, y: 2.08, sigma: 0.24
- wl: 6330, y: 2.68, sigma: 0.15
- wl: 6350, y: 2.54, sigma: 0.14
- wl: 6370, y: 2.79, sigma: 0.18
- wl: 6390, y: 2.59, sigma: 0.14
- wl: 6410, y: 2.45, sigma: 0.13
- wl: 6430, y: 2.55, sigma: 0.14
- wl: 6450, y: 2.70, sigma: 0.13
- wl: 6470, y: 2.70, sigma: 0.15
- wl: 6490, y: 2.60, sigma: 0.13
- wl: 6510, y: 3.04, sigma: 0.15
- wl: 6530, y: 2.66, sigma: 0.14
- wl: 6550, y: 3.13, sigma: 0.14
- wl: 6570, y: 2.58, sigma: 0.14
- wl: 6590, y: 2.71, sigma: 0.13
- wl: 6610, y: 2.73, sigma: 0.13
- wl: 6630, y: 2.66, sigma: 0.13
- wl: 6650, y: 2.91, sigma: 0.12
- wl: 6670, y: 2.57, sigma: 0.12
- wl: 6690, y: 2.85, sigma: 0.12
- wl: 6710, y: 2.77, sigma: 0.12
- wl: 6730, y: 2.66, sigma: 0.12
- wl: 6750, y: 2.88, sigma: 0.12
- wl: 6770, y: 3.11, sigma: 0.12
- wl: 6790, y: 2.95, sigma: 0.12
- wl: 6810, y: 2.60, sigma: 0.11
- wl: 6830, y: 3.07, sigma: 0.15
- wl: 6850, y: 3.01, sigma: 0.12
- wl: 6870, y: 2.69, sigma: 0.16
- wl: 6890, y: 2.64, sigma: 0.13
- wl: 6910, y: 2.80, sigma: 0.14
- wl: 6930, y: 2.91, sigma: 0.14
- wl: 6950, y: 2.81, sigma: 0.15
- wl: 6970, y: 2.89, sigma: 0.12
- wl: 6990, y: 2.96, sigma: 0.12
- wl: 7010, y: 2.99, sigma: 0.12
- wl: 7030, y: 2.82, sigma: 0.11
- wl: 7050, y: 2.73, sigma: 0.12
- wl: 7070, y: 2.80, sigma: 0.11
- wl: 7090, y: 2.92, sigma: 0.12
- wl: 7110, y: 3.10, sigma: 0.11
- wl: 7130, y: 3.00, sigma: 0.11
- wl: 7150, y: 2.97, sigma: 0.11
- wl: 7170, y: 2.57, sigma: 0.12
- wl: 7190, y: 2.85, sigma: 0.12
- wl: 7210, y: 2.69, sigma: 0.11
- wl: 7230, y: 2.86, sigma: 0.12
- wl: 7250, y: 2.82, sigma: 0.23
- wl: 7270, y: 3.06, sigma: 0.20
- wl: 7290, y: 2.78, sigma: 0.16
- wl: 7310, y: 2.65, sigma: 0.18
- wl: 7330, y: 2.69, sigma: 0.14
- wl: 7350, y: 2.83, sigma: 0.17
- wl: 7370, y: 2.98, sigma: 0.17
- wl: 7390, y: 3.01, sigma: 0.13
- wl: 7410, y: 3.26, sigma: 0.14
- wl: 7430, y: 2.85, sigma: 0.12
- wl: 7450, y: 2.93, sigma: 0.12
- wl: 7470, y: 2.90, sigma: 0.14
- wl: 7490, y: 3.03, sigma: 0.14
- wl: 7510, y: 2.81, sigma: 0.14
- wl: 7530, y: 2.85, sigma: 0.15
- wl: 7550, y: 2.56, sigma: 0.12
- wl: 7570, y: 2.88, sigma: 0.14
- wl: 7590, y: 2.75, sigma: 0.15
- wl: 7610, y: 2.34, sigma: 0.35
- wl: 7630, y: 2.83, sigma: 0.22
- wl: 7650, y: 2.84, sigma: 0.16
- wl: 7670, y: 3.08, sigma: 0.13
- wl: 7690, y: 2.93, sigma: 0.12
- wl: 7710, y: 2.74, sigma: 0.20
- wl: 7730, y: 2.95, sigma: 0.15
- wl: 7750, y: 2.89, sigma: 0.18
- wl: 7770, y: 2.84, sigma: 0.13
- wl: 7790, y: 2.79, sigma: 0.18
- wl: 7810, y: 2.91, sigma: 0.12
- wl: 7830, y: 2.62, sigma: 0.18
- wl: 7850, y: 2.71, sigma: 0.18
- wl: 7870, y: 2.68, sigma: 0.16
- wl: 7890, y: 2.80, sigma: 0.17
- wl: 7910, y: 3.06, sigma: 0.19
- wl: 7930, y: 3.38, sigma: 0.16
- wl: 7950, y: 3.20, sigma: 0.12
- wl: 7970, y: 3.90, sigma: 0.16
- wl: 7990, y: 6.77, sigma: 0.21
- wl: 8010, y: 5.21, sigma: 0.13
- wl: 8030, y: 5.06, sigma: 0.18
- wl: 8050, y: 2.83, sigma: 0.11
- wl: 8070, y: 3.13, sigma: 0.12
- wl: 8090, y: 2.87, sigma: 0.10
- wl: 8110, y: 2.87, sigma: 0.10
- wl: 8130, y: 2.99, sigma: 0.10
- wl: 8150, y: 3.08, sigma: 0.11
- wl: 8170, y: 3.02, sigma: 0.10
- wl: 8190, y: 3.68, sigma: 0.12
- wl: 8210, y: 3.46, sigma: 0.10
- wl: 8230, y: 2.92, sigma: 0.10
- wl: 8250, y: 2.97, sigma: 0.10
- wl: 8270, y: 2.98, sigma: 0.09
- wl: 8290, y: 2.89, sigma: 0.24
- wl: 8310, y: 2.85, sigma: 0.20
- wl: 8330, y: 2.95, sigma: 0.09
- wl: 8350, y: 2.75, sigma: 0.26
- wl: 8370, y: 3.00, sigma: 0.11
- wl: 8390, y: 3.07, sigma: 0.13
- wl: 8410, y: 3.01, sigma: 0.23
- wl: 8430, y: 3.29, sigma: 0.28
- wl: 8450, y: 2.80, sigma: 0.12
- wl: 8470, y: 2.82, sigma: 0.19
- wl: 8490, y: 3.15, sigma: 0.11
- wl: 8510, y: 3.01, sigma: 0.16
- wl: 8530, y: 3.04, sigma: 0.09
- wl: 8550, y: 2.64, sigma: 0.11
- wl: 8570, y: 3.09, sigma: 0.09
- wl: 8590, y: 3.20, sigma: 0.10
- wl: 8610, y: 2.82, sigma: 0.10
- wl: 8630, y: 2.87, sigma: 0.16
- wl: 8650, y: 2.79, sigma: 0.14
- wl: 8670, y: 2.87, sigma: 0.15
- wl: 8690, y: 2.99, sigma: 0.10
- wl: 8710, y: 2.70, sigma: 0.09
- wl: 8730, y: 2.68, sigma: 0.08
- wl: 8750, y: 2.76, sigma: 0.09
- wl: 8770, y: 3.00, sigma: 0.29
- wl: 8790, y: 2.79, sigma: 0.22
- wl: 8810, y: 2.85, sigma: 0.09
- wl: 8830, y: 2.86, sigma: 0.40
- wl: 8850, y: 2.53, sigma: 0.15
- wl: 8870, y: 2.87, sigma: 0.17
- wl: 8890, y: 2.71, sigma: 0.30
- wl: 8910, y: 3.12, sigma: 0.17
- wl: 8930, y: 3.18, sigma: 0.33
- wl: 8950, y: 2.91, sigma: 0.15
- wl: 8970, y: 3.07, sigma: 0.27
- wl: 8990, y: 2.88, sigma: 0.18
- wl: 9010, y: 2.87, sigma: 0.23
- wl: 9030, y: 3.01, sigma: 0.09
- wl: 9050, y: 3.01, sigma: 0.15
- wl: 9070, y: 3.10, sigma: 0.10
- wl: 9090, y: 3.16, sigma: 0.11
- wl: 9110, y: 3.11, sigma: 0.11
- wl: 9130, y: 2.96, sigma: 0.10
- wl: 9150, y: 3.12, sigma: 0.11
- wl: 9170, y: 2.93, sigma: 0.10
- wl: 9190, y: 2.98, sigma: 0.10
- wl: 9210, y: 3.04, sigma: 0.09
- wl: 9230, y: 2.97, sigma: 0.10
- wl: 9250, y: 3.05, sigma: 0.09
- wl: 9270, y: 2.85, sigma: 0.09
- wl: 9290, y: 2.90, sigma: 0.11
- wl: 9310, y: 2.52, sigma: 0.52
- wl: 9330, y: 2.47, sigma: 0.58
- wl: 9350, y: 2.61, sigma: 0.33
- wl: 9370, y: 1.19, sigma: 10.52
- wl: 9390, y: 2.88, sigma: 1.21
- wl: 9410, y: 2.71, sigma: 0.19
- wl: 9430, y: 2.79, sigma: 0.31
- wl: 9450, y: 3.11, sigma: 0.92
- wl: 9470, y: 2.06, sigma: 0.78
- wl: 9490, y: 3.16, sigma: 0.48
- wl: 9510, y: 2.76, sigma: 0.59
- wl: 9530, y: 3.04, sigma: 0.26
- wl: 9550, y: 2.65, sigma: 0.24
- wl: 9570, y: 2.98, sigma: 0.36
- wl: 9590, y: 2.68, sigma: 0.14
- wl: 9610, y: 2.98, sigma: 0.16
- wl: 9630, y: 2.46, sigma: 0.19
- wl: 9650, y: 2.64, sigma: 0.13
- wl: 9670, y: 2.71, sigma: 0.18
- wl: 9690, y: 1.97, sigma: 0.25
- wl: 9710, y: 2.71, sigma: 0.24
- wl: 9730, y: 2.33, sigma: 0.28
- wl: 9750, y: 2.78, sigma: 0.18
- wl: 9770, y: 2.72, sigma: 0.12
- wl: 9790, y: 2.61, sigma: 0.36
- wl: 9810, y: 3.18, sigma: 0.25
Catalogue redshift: 0.218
